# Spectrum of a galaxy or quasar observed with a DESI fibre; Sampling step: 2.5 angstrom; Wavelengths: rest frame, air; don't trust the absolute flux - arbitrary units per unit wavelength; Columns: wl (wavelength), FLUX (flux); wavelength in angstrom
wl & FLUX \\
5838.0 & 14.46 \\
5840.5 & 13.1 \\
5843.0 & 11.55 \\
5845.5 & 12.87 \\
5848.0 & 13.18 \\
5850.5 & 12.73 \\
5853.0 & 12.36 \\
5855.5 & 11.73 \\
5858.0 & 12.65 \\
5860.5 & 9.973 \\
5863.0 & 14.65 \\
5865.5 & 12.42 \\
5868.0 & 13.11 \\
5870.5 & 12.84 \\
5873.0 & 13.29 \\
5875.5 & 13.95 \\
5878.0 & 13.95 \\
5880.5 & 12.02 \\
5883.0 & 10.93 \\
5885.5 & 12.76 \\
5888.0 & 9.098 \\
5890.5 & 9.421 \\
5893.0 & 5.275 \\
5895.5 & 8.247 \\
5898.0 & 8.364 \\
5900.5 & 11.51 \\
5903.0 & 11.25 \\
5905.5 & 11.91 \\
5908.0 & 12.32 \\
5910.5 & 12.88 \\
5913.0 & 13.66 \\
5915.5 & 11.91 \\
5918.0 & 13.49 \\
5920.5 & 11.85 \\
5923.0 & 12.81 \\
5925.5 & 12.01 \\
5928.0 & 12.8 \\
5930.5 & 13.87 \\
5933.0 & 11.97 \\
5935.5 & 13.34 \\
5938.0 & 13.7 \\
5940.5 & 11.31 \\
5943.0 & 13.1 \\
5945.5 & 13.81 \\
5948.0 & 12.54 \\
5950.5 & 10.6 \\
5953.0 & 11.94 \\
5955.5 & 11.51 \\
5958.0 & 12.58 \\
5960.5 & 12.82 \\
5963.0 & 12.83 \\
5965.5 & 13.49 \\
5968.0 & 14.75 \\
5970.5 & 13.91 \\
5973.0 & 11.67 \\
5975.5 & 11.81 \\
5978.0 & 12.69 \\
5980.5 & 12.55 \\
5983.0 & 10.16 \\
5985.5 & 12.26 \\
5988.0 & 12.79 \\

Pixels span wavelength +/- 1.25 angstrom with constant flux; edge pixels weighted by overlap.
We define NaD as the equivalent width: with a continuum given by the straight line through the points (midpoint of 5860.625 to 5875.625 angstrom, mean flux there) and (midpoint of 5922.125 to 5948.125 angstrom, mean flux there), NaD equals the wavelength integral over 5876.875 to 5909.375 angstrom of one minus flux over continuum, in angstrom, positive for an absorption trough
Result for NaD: 6.1 angstrom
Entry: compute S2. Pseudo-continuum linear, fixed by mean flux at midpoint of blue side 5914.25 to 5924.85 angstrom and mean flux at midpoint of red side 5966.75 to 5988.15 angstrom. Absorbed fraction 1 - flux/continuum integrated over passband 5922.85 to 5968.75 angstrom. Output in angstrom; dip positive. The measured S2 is -0.8 angstrom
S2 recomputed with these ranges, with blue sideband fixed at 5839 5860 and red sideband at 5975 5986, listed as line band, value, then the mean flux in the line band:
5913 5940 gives -1.5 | 12.8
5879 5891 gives 1.3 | 11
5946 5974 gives -1.6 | 12.6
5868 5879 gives -1.0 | 13.5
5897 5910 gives 1.0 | 11.2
